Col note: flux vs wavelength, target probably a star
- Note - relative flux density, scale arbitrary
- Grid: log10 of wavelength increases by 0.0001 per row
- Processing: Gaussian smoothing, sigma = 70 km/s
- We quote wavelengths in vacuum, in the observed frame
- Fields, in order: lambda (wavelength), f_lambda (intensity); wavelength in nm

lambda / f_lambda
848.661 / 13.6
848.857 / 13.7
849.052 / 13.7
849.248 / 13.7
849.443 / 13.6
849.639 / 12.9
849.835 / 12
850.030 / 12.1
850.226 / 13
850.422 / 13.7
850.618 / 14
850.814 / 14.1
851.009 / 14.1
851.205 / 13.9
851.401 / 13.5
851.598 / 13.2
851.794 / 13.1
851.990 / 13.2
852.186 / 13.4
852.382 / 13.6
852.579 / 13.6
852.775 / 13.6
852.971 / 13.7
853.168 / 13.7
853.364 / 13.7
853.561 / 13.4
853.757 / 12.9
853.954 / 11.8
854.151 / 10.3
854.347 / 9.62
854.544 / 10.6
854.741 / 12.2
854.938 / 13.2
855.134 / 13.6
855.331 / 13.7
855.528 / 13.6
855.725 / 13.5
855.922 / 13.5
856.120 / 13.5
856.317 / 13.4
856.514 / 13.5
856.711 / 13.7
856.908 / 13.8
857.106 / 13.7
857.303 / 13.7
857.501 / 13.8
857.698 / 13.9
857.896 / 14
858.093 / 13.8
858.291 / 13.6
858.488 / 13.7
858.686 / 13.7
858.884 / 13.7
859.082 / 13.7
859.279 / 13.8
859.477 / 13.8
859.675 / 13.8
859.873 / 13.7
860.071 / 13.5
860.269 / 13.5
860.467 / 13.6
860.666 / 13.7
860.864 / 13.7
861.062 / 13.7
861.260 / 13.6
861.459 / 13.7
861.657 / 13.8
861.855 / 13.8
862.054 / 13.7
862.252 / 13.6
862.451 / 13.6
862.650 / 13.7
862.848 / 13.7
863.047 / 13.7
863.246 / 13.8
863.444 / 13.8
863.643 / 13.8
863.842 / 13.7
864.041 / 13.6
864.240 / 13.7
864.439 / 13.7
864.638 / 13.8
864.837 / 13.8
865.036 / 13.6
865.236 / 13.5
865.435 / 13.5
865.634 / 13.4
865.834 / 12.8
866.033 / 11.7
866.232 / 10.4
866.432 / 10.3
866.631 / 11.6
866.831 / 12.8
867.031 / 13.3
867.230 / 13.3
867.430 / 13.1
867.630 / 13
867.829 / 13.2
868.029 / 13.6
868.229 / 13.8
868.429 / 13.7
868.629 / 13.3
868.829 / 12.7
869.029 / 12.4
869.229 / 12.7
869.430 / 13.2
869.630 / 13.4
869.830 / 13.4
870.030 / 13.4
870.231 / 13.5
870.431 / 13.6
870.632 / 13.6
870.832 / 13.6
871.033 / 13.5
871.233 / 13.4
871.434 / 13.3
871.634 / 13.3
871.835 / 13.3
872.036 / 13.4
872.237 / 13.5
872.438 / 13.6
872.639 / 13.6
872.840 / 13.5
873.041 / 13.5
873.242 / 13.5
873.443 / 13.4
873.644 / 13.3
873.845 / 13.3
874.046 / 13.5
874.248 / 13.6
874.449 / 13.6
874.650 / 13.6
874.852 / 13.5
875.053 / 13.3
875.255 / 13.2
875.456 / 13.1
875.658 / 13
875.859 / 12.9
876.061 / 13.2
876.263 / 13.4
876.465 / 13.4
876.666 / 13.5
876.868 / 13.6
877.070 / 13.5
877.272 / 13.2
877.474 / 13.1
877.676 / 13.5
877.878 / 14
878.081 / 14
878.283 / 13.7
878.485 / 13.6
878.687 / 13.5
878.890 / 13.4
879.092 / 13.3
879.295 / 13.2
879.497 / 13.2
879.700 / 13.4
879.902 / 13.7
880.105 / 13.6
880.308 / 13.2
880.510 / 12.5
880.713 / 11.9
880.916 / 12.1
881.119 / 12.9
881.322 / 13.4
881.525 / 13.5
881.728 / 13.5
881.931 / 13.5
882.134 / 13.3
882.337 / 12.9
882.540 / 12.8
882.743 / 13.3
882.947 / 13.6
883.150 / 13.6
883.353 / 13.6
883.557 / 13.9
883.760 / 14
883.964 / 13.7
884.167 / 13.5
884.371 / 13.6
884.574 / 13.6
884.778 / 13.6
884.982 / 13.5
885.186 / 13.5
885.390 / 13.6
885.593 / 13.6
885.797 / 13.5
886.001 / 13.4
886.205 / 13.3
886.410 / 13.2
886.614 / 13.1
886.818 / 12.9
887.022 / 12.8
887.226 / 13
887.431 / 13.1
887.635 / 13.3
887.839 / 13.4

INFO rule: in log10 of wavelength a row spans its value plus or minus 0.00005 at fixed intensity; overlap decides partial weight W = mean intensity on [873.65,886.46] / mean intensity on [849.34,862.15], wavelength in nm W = 1.0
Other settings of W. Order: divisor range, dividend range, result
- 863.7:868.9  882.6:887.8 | 1.03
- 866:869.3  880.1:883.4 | 1.04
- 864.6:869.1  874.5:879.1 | 1.04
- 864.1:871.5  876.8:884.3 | 1.02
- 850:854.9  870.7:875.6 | 1.04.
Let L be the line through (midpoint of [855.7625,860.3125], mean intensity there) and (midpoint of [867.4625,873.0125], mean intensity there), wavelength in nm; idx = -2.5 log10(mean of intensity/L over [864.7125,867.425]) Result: 0.07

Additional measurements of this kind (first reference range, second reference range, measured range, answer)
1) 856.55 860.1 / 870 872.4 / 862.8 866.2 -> 0.01 mag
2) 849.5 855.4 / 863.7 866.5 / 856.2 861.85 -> -0.06 mag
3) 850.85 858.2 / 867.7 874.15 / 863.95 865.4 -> -0.03 mag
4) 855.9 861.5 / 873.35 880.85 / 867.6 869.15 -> 0.02 mag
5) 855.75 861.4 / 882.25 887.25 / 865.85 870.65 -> 0.06 mag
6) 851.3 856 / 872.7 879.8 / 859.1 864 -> -0.05 mag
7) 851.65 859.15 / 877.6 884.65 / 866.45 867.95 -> 0.04 mag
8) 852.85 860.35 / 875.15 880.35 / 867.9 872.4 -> 0.00 mag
